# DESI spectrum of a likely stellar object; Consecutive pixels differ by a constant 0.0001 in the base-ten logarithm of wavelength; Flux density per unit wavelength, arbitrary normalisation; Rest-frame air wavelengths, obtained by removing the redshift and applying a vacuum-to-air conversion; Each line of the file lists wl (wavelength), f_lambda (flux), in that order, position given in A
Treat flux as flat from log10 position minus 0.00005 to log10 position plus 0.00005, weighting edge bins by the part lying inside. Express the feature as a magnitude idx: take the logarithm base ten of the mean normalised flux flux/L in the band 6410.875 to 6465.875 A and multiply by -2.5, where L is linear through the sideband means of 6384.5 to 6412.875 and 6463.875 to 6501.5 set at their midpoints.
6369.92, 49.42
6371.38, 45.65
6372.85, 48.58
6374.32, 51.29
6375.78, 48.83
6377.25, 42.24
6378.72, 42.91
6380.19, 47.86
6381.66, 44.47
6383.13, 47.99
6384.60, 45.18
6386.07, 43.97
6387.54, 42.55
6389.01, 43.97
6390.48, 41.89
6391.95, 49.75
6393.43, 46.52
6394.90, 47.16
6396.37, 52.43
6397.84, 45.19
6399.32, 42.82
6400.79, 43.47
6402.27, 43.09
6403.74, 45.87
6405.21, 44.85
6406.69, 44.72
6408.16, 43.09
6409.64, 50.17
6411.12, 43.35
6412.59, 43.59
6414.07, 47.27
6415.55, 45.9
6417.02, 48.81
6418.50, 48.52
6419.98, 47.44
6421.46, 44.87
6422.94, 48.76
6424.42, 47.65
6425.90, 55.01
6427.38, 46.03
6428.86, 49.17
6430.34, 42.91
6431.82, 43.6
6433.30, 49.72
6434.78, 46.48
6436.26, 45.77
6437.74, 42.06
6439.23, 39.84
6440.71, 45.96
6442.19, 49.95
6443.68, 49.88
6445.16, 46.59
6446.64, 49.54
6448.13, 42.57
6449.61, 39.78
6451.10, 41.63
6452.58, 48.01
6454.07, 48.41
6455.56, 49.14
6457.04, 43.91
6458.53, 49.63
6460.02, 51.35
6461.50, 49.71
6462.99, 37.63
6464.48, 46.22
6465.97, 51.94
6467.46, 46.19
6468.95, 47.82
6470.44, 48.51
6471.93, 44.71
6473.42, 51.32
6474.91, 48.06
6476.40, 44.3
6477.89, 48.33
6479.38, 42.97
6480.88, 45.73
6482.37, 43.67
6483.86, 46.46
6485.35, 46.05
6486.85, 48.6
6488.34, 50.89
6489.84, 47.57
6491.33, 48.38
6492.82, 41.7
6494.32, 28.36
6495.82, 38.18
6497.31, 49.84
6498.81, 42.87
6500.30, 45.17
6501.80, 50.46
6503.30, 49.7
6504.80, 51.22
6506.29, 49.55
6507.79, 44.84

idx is -0.02 mag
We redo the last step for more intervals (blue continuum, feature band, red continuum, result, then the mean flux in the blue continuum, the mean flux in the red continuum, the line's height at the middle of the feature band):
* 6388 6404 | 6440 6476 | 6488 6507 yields -0.03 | 45.6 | 45.6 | 45.6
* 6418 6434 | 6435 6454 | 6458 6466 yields 0.05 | 47.6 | 47.3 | 47.4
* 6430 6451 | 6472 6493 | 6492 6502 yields -0.10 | 45.3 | 42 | 42.8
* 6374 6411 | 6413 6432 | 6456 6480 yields -0.03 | 45.6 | 47.1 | 46.2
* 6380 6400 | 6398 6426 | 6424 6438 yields 0.01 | 45.8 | 47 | 46.4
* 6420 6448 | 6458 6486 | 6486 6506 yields -0.02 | 46.8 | 45.7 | 46.1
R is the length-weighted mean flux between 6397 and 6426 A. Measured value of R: 46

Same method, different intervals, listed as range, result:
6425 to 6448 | 46.7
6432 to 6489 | 46.5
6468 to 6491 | 47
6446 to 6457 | 45.4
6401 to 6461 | 46.4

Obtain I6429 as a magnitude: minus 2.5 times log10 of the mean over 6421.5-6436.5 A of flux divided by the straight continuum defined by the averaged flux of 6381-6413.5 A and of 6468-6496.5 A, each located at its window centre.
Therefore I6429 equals -0.05 mag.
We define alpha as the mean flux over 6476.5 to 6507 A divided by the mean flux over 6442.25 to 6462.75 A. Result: 0.98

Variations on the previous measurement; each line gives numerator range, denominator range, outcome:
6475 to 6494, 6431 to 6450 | 1.01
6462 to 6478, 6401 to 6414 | 1.04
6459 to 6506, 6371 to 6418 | 1.01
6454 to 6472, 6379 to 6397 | 1.03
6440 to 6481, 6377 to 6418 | 1.03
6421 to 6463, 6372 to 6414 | 1.02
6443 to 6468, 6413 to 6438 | 0.99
